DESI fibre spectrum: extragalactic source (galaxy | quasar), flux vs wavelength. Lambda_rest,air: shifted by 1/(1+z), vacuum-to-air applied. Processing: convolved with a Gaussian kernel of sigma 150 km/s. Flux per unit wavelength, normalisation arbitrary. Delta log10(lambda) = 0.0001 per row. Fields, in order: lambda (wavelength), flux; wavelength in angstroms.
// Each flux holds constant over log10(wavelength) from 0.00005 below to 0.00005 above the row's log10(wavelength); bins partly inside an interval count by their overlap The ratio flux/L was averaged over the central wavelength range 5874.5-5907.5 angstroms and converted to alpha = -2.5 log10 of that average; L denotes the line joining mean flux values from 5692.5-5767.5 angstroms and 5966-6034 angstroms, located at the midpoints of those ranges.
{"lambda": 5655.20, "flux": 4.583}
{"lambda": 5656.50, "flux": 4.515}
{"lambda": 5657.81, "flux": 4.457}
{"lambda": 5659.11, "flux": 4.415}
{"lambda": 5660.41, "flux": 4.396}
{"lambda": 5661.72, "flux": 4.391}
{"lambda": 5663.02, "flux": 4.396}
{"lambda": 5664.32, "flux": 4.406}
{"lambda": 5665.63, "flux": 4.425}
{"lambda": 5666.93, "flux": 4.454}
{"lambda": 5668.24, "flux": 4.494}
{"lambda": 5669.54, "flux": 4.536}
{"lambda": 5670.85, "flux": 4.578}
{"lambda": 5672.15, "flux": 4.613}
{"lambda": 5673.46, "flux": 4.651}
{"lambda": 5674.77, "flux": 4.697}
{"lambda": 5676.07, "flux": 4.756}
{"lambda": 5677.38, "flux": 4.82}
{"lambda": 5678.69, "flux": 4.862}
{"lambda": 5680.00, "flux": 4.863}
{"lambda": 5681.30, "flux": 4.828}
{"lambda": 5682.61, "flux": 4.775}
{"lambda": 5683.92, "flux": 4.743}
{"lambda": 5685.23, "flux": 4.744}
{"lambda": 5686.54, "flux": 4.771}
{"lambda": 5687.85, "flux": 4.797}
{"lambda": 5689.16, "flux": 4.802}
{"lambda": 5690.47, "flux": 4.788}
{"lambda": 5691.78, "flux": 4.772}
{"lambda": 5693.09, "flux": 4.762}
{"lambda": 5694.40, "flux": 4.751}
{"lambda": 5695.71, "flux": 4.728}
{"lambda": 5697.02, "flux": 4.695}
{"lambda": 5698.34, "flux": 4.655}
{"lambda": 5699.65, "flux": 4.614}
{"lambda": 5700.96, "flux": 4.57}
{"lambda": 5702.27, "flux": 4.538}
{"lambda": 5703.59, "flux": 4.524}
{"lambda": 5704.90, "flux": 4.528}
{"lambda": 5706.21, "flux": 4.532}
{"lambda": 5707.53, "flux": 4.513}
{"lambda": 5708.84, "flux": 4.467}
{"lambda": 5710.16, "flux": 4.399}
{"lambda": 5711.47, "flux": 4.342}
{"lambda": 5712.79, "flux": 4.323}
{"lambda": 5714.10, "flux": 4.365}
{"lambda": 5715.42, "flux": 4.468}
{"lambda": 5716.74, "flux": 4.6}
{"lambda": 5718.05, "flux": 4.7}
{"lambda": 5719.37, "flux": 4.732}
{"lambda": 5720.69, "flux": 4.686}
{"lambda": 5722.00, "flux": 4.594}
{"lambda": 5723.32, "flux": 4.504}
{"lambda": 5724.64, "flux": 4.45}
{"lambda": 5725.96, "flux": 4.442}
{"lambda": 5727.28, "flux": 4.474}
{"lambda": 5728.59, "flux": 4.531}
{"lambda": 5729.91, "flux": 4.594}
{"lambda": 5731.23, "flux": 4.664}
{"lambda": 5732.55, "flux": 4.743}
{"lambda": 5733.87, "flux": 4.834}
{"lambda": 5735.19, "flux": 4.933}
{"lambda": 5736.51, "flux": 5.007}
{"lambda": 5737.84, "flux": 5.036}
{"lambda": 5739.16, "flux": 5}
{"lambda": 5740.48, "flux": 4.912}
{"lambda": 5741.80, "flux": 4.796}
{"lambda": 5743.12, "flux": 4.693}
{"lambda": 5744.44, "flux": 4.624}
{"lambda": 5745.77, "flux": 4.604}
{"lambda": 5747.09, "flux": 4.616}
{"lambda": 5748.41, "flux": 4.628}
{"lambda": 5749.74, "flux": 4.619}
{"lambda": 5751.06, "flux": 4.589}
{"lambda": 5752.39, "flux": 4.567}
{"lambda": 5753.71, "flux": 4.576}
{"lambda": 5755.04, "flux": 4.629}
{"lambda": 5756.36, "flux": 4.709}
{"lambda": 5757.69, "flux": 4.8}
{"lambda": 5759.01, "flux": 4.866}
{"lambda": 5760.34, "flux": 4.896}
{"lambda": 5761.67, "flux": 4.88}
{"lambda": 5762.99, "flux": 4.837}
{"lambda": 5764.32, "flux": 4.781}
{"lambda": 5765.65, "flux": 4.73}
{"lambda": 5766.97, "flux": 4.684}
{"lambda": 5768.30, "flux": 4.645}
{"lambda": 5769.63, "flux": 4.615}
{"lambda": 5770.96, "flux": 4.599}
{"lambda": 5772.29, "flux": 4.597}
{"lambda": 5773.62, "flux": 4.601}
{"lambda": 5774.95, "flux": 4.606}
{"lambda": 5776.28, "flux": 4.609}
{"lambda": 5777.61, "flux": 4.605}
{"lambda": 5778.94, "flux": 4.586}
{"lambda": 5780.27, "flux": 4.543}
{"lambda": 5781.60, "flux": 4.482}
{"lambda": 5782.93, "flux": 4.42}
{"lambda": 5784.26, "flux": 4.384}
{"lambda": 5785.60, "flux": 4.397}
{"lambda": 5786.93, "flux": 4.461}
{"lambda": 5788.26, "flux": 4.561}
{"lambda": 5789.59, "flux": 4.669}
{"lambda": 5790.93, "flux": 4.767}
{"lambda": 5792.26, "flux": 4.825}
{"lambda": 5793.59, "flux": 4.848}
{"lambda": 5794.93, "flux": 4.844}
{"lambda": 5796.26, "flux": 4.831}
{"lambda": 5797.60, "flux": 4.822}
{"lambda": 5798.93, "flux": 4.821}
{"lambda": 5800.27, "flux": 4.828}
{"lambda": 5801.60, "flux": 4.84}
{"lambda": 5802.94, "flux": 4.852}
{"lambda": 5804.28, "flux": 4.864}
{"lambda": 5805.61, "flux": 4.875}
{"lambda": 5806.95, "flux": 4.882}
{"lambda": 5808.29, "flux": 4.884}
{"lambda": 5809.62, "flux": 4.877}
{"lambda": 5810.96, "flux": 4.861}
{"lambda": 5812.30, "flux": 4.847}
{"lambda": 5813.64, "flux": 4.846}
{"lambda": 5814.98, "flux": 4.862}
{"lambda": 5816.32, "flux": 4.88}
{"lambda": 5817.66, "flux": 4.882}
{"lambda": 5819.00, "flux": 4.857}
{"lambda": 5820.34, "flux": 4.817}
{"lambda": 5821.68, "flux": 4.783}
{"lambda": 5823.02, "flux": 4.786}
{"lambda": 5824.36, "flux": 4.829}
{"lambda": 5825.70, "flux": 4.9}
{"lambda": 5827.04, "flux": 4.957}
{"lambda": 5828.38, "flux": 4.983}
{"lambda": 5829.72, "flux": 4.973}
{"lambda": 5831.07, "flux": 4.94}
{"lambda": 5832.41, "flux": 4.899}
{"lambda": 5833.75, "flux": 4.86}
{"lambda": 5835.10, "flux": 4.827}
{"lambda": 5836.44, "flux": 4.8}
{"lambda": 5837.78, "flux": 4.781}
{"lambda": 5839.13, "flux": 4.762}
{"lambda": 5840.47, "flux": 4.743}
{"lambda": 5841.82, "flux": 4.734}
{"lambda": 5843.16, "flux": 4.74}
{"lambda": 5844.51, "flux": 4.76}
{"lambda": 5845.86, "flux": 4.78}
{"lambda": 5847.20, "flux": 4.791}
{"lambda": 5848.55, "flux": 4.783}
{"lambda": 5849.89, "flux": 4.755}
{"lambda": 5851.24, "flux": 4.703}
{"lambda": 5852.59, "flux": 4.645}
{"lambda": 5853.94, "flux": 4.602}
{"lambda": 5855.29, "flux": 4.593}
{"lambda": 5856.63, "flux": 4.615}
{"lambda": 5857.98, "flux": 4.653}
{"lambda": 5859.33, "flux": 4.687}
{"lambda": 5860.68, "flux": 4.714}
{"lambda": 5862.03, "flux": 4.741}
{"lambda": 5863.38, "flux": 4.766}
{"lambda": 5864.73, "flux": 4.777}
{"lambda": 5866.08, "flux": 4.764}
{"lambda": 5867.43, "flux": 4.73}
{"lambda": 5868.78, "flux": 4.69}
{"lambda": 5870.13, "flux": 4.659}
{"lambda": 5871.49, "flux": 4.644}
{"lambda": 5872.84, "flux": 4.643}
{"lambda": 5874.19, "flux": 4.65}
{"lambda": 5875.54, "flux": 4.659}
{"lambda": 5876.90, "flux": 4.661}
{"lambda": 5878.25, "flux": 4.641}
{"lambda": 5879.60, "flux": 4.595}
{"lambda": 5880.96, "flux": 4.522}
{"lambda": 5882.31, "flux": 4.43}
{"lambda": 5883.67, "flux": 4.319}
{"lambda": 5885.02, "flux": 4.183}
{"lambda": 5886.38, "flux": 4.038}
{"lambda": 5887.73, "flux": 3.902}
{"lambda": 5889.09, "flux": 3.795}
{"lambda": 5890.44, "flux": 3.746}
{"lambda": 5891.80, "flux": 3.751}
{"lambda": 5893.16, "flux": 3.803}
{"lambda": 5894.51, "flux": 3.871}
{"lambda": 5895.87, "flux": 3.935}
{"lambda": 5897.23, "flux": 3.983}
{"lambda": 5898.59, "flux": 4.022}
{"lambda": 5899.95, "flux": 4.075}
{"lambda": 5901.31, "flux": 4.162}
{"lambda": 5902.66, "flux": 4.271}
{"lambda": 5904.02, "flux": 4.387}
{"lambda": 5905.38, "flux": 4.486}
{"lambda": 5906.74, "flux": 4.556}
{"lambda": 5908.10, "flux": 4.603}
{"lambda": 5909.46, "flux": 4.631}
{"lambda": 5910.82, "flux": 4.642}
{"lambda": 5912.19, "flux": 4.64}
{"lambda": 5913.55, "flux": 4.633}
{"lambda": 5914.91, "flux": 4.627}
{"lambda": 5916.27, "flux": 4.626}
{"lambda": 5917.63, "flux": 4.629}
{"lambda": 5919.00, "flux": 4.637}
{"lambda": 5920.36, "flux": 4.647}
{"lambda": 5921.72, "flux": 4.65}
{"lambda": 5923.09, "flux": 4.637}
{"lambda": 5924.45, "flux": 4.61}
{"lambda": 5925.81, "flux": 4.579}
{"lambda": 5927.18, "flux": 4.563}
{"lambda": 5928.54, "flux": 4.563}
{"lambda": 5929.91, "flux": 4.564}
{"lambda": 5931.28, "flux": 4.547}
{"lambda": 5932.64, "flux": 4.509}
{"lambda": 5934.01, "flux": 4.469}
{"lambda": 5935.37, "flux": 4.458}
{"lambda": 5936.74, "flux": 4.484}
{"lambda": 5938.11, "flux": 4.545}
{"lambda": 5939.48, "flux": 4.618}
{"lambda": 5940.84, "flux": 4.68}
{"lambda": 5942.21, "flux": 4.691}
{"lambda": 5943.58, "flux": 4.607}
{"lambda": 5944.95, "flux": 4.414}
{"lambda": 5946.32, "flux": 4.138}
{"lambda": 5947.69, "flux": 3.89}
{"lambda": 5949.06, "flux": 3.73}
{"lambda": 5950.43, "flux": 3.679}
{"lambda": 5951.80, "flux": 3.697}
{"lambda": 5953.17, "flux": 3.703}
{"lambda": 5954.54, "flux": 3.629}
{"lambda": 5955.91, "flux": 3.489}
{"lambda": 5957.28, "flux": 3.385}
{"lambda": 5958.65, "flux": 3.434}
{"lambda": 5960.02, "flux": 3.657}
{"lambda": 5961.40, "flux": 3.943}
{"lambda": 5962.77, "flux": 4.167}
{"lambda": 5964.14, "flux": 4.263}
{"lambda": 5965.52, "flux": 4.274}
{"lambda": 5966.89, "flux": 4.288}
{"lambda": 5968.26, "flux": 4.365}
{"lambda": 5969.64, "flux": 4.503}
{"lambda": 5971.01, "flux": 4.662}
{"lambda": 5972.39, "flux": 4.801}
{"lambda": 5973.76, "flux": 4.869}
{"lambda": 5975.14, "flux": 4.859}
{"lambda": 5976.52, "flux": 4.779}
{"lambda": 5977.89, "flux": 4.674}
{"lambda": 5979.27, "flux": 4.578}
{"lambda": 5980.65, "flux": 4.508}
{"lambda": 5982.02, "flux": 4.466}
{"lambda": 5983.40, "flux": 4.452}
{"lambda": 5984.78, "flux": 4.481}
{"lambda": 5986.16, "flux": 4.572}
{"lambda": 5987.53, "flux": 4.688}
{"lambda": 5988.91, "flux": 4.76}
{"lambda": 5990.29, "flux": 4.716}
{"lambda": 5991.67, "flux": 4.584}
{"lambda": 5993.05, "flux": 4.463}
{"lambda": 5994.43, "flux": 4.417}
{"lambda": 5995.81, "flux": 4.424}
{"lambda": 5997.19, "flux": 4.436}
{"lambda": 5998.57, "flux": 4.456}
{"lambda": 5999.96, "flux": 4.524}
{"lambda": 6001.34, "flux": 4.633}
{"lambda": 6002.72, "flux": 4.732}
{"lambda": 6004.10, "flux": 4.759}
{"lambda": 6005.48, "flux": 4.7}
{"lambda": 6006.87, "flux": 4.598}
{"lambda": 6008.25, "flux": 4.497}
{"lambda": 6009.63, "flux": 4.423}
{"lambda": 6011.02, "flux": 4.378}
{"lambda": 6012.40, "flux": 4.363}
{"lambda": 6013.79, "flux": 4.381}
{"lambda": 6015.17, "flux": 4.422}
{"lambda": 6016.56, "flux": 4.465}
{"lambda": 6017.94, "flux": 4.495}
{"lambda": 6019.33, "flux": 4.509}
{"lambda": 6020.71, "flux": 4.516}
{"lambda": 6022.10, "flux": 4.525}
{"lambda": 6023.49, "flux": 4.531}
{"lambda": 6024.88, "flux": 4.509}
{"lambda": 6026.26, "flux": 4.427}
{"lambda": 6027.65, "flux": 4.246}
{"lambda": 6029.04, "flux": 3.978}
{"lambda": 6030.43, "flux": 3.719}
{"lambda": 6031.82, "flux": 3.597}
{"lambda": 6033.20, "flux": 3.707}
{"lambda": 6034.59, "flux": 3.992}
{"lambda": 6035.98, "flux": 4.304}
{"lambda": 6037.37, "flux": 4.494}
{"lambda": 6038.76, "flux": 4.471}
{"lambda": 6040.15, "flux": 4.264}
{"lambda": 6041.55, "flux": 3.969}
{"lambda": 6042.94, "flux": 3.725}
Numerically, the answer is 0.09 mag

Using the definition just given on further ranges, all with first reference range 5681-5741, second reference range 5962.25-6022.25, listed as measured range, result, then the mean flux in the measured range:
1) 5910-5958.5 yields 0.051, 4.35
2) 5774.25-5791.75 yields 0.018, 4.55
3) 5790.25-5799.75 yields -0.046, 4.82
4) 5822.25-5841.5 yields -0.059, 4.86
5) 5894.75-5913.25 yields 0.059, 4.33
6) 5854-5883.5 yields -0.015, 4.65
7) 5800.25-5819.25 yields -0.057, 4.86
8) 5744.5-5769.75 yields -0.015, 4.7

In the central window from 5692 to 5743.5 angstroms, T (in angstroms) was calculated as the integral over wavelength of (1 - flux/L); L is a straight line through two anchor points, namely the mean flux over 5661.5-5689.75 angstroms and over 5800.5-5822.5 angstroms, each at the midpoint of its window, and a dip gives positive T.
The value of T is 0.9 angstroms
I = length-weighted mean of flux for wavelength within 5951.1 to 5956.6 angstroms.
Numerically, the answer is 3.63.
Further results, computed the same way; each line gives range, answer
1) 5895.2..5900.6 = 4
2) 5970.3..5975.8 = 4.8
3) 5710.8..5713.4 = 4.33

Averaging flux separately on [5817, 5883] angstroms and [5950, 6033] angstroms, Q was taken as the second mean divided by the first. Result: 0.92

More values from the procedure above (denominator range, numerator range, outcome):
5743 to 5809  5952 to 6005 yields 0.93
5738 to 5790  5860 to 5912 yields 0.94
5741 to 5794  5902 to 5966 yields 0.93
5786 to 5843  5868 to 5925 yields 0.91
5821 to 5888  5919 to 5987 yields 0.93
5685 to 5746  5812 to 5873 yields 1.03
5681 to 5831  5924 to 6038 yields 0.93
